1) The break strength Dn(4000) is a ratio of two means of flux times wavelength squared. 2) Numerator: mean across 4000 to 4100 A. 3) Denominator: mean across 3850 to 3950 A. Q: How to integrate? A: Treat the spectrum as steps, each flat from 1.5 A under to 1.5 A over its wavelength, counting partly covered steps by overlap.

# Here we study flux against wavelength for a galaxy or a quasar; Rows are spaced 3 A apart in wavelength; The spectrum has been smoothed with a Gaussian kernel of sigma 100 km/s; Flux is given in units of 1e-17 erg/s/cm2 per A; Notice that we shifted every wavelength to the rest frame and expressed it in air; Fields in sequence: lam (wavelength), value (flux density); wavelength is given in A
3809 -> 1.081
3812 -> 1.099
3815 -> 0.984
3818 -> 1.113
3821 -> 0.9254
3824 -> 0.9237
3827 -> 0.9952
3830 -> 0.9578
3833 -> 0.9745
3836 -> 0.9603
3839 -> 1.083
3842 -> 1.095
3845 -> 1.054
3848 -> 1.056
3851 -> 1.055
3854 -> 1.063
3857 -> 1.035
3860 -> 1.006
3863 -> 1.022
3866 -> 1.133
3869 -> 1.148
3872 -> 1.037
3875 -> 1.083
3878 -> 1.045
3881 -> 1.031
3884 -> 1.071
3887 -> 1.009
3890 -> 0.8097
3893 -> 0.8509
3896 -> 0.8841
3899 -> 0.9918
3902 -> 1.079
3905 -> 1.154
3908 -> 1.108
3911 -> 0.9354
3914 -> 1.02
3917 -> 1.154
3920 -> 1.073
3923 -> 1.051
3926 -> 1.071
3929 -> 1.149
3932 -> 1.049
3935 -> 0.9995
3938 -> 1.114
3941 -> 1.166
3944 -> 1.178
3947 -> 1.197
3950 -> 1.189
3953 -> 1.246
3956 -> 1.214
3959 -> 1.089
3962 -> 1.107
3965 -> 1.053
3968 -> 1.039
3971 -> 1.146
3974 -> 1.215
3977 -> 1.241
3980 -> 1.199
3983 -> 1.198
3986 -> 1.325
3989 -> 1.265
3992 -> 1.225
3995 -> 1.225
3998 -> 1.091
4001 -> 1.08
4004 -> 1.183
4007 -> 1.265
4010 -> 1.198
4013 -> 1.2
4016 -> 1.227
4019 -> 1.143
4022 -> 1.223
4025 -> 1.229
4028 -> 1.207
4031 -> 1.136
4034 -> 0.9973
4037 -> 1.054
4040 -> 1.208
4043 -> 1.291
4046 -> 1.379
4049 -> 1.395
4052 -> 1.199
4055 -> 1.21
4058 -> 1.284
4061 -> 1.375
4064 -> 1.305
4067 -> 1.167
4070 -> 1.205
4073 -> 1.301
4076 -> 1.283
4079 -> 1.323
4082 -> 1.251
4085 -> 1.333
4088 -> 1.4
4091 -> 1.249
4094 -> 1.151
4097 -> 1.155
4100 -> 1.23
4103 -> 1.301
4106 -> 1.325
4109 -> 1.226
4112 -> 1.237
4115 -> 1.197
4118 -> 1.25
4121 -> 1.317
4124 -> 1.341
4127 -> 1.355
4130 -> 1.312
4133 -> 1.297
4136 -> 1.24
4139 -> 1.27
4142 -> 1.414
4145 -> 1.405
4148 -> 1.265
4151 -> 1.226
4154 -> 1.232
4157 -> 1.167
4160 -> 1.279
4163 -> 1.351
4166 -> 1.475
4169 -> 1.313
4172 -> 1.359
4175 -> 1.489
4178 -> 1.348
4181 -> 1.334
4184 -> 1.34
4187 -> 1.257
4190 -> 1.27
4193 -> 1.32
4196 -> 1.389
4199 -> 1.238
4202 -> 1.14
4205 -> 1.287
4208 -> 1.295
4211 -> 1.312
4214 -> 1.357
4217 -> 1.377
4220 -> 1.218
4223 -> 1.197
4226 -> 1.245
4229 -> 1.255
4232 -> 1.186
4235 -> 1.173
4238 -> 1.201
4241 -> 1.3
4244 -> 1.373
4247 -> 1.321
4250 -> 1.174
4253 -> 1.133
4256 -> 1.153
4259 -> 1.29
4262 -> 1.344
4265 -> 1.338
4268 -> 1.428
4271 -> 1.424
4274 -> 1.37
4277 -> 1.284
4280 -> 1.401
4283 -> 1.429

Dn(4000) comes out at 1.3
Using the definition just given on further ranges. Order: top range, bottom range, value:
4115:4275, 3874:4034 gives 1.30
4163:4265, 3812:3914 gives 1.50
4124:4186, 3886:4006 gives 1.32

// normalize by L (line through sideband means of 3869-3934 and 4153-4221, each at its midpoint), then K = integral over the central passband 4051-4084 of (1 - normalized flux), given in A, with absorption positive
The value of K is -1.9 A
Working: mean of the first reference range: 1.03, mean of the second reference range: 1.31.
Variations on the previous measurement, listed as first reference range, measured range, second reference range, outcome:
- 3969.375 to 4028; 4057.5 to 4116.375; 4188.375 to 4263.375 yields -1.8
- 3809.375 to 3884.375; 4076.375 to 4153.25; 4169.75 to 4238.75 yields -3.6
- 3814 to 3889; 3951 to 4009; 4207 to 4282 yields -3.3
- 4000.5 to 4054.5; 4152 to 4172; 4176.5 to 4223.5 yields -0.5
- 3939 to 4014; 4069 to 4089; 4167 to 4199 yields -0.6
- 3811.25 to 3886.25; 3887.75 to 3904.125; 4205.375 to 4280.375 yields 2.0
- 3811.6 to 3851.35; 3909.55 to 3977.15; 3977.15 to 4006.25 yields 1.9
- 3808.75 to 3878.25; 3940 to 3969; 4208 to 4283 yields -1.1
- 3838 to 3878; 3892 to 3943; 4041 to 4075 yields 3.5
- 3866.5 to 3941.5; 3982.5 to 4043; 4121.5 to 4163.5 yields -1.5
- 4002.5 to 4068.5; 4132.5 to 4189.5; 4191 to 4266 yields -3.2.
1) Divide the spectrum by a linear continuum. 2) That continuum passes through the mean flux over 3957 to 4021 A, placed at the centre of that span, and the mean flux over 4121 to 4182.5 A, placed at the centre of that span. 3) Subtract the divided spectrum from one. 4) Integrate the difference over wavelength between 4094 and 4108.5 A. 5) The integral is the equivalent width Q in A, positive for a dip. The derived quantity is 0.43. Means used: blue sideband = 1.18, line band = 1.24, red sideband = 1.32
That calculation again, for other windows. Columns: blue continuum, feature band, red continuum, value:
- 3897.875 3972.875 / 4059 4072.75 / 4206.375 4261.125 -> -1.1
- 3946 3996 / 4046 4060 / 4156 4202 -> -0.5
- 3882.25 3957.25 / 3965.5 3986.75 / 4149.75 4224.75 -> -1.2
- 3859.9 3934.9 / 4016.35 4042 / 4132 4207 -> 0.3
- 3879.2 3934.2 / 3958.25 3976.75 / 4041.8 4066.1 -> 0.4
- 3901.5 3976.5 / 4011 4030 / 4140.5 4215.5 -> -0.3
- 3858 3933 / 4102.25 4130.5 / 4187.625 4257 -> -2.3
